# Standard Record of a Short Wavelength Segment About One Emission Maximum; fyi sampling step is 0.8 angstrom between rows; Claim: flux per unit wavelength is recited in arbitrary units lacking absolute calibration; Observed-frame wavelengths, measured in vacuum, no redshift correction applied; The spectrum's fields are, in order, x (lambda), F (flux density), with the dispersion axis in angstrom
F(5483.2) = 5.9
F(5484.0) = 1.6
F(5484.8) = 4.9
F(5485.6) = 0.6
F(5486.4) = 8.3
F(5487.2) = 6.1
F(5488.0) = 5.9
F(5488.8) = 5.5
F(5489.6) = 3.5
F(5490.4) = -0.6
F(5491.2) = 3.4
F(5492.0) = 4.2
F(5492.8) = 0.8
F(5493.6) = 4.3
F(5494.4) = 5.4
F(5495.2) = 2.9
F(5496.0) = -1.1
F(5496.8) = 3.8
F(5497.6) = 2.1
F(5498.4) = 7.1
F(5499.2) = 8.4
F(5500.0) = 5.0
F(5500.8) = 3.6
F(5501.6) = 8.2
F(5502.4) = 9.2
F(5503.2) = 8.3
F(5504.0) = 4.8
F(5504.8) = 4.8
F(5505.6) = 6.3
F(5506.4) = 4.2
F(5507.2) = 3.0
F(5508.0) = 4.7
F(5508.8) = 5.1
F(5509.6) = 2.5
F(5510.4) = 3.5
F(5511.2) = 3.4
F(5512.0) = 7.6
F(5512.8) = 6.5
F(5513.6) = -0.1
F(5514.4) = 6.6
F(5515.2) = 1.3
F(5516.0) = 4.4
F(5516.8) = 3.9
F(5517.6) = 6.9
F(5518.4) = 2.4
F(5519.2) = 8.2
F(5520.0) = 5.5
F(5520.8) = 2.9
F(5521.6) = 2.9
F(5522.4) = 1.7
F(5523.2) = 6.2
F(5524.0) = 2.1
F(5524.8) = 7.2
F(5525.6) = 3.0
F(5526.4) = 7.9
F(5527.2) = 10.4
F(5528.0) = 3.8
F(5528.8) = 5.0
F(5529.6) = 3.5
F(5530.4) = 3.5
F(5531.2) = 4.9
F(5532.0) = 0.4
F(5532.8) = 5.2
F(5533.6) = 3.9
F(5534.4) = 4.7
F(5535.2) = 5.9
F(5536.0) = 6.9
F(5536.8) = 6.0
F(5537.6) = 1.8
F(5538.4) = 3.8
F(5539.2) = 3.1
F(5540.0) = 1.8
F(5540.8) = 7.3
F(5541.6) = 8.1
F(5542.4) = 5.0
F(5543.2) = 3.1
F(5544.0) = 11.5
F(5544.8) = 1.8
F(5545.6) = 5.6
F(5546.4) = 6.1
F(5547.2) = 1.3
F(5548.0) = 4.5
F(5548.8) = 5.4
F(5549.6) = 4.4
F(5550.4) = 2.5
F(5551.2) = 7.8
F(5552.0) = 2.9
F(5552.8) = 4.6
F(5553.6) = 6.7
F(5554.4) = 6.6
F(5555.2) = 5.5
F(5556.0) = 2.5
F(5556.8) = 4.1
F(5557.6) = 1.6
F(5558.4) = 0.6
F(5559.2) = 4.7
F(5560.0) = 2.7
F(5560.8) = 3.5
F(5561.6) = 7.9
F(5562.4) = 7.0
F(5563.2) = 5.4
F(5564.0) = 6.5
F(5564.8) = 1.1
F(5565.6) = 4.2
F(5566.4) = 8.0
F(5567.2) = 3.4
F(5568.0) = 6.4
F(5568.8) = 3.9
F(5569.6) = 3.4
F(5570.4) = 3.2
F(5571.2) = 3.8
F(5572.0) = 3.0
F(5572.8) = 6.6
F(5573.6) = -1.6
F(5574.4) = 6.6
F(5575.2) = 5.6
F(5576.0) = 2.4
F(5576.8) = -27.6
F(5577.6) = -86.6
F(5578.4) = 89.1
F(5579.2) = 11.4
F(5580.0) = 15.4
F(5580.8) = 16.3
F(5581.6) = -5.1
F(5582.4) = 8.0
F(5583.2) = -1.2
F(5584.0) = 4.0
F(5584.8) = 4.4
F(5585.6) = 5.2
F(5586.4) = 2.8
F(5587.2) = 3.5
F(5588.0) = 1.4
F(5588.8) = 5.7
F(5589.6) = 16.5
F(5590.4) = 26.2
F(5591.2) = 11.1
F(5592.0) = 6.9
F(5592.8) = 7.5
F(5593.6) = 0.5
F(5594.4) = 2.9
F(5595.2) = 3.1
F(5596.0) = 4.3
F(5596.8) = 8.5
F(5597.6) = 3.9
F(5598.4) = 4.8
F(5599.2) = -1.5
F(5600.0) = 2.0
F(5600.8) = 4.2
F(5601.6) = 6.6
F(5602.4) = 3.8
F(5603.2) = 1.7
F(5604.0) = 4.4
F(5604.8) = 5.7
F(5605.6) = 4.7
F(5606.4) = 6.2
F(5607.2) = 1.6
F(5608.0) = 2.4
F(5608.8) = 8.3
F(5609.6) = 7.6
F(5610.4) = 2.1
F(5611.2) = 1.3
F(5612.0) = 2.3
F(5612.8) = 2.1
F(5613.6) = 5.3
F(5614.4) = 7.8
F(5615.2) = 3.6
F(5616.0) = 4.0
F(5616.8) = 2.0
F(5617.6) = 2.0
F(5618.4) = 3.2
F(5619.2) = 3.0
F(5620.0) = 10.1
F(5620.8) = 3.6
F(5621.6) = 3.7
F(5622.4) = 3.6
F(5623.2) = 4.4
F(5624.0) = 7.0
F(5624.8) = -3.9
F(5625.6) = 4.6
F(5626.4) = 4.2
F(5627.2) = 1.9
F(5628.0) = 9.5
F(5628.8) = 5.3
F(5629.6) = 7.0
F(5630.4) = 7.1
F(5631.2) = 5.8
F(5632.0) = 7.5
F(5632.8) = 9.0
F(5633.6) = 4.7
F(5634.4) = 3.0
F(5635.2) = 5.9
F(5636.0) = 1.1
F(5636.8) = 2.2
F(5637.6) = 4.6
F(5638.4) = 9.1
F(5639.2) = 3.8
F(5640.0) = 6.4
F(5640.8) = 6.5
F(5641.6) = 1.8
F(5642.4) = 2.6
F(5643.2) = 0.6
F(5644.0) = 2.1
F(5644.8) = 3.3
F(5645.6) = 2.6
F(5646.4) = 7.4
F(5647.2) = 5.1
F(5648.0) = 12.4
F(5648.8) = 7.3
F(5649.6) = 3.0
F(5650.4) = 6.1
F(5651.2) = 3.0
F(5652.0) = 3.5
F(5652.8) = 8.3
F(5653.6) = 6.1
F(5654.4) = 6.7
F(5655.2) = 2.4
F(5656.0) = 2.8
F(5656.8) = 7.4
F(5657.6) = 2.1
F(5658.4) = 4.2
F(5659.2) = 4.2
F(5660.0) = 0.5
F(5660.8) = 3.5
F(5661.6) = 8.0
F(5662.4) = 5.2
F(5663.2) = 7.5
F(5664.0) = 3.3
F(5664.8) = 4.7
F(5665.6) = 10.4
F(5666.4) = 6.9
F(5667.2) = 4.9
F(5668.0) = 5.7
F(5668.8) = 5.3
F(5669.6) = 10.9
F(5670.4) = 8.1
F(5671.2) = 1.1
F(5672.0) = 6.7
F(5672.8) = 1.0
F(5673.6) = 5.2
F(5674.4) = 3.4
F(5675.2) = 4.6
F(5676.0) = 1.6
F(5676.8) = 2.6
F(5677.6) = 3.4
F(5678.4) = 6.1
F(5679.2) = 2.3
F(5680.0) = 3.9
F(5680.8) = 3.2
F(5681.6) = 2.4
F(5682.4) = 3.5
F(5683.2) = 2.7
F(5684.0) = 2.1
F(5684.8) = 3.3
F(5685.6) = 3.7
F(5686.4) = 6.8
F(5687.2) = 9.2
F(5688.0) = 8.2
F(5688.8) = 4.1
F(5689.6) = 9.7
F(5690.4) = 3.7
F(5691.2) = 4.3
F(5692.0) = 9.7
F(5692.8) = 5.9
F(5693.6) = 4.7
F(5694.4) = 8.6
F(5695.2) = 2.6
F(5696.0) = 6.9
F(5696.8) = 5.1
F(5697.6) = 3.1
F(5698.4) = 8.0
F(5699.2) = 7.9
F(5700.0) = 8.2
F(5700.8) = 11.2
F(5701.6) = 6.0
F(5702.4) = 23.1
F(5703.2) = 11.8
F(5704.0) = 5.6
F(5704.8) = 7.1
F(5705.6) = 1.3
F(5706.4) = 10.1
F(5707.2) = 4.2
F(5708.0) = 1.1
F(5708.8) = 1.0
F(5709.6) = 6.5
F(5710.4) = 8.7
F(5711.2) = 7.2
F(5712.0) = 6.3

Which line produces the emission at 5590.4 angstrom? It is H-beta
